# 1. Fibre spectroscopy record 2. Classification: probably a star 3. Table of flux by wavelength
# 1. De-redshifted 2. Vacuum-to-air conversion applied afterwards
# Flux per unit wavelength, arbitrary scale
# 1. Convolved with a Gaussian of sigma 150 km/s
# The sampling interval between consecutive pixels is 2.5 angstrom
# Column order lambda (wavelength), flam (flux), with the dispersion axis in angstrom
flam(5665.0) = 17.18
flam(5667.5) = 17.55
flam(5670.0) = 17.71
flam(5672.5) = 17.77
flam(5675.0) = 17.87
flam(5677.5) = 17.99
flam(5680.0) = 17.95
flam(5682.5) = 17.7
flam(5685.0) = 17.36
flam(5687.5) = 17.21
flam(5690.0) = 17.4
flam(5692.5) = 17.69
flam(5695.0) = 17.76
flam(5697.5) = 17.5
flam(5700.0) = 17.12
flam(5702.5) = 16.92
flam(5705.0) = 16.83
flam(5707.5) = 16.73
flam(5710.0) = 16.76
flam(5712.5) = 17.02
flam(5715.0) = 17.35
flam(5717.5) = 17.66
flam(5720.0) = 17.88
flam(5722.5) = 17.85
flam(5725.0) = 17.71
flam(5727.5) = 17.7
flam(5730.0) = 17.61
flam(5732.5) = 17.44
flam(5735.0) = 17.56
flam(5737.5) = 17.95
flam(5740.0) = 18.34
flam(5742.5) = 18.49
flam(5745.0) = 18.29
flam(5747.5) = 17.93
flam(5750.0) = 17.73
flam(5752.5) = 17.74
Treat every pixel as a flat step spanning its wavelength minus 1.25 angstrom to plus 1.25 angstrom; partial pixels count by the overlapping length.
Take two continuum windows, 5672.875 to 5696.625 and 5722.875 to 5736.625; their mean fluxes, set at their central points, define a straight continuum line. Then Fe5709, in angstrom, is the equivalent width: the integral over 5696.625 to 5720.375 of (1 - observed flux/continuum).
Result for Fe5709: 0.7 angstrom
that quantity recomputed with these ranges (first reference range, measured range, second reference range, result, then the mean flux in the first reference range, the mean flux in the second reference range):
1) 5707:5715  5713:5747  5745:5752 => -0.8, 16.9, 17.9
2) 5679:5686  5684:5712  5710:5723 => 0.6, 17.7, 17.5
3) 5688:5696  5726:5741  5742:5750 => 0.2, 17.6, 18.1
